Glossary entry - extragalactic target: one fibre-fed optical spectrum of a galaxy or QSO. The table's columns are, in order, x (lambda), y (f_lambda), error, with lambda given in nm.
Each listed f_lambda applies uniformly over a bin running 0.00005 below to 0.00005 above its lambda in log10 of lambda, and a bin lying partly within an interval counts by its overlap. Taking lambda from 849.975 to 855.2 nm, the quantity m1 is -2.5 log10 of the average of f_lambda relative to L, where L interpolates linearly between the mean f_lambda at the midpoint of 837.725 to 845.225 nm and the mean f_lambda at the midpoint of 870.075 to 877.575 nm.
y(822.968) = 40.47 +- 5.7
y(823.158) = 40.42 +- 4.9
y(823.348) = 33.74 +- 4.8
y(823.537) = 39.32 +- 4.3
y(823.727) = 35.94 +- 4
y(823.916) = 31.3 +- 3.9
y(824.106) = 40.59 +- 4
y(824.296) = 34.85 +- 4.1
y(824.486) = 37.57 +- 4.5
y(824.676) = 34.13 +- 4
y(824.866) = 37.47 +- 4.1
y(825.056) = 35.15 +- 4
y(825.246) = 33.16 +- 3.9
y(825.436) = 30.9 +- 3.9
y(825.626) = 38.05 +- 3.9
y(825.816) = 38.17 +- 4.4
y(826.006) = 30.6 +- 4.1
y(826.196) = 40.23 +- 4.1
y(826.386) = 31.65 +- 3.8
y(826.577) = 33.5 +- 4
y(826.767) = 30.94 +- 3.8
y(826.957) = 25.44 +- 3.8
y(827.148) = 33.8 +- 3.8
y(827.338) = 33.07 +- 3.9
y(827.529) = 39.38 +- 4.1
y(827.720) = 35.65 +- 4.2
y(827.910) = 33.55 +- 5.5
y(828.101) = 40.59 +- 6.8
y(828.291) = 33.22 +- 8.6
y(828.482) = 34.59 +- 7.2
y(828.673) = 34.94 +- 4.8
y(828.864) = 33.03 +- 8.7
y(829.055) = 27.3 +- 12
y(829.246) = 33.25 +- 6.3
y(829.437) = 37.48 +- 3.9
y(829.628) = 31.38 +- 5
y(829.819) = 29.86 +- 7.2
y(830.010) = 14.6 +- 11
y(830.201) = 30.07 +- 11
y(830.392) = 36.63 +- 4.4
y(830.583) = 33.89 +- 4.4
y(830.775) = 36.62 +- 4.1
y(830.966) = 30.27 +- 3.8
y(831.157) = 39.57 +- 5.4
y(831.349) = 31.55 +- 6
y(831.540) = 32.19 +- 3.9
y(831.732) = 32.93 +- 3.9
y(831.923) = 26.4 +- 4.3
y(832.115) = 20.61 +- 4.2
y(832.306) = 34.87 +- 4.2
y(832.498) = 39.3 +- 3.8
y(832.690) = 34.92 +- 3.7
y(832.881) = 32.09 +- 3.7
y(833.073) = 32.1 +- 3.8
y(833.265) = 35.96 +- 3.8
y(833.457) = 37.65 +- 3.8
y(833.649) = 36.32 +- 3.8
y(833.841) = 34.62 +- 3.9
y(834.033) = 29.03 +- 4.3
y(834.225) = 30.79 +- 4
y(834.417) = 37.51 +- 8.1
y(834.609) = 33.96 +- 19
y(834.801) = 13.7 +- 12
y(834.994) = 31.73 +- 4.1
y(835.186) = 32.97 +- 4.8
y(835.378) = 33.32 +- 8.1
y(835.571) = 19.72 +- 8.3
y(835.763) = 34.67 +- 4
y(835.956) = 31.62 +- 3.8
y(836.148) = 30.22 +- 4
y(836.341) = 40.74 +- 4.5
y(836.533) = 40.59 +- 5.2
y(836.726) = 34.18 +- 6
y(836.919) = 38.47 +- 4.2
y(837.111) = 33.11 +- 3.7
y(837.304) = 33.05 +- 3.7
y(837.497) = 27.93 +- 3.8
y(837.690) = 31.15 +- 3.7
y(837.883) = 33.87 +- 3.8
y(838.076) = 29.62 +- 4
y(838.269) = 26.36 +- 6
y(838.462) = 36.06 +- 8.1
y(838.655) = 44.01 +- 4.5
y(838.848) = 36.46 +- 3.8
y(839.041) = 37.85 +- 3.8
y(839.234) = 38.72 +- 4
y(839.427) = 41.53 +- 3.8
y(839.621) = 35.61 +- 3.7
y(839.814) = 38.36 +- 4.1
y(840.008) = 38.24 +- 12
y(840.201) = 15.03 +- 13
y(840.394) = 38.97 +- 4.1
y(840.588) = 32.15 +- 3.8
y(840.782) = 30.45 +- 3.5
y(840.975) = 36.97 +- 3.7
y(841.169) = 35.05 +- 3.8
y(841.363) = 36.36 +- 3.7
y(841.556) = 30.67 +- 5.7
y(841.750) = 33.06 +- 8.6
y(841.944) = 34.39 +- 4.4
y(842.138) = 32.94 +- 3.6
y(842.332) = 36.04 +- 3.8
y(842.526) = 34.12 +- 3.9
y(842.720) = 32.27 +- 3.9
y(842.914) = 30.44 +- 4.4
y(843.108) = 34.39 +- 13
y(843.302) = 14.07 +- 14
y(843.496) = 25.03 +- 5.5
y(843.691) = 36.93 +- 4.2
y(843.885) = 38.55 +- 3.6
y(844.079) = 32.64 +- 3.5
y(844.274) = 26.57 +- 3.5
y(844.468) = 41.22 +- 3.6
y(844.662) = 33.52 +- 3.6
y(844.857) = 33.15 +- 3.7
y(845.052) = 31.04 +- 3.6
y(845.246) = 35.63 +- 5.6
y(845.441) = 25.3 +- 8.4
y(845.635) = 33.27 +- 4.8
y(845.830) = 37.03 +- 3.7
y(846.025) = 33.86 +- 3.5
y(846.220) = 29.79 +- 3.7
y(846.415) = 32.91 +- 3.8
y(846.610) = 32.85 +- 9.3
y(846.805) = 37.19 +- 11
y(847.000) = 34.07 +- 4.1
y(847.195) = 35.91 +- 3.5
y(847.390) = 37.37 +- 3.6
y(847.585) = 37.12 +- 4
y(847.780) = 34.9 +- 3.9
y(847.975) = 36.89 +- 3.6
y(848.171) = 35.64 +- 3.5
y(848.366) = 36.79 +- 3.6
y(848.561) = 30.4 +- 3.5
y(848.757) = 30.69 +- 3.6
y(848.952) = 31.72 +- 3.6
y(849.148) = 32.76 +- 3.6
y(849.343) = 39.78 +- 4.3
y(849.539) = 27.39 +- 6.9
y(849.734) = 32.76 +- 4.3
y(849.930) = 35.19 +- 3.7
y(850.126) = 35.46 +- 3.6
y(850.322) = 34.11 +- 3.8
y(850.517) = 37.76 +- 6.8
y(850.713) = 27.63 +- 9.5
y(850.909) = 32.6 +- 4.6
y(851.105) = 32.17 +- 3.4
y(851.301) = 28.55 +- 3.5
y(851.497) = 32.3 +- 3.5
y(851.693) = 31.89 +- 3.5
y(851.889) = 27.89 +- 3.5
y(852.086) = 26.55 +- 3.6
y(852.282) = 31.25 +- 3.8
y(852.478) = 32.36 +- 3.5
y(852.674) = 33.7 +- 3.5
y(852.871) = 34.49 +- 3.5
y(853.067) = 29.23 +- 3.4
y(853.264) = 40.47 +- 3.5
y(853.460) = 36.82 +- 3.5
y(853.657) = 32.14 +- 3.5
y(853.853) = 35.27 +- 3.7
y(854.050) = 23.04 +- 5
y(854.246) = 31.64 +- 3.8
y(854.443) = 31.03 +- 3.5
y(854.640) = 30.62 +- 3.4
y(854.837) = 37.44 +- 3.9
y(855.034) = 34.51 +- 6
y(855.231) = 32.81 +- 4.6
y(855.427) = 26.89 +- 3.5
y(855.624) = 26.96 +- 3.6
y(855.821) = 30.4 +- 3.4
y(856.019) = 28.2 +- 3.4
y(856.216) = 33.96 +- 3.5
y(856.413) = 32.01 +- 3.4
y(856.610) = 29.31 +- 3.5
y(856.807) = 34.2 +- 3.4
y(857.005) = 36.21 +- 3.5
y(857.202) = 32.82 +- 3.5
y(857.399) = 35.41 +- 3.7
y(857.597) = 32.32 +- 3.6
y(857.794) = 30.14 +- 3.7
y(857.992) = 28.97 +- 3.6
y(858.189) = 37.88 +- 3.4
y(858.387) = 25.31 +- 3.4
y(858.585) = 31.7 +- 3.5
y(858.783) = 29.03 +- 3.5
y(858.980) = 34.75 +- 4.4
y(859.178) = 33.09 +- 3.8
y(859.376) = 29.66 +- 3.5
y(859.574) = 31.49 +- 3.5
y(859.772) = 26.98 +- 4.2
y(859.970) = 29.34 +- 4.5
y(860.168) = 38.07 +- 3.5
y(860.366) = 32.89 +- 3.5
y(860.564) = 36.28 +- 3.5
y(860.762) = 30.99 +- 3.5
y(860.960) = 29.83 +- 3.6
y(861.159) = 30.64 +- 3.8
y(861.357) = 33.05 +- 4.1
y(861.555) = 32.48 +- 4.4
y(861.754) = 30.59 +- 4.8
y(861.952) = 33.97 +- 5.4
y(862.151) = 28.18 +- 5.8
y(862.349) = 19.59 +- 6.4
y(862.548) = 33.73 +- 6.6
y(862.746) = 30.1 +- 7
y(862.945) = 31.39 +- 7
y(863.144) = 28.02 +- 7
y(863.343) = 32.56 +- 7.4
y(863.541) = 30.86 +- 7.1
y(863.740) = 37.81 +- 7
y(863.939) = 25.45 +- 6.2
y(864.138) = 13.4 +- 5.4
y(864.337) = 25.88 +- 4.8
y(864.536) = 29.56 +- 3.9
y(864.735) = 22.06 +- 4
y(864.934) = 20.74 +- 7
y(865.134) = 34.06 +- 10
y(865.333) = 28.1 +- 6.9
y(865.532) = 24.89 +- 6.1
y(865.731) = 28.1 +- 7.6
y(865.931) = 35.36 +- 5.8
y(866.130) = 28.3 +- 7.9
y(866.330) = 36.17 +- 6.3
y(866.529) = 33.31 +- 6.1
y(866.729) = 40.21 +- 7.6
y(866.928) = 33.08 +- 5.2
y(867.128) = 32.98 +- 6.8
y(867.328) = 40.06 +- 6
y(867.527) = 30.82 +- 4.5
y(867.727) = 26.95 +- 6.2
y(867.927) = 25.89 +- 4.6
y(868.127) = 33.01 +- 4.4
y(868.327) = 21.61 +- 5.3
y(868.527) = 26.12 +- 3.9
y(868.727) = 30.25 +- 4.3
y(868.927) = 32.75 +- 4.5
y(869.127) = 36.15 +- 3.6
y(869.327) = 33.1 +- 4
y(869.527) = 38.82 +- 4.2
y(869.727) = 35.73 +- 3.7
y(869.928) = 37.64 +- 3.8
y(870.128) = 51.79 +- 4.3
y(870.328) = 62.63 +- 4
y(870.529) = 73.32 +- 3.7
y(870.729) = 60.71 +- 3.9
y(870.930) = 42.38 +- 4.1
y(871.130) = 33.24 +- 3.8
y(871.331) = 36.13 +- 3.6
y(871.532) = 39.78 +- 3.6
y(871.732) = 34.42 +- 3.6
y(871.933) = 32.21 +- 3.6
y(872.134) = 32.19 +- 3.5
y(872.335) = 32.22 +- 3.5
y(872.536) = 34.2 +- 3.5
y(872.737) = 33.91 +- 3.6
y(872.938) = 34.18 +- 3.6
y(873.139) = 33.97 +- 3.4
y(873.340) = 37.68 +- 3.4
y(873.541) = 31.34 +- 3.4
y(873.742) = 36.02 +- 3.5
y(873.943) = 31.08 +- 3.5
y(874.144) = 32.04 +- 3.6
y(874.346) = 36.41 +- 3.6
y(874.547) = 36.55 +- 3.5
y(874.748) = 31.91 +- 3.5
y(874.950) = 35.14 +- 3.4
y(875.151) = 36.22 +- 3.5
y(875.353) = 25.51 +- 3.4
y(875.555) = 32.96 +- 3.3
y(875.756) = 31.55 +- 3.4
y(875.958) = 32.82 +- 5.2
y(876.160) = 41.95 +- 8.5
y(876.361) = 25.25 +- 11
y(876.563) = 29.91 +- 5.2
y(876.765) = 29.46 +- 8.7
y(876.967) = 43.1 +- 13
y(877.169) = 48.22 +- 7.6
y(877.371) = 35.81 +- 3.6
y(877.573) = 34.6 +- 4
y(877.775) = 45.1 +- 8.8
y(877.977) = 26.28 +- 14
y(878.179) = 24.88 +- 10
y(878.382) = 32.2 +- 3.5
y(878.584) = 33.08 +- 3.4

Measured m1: 0.08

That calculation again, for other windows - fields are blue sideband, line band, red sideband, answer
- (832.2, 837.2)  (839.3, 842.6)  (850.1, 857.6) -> -0.04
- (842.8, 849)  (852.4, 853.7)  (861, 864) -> -0.07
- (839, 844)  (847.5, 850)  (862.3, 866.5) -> -0.07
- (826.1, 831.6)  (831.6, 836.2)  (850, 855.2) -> 0.05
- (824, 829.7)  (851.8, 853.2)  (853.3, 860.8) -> 0.04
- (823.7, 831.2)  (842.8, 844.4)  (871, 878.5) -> 0.13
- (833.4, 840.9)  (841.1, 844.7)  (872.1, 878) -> 0.03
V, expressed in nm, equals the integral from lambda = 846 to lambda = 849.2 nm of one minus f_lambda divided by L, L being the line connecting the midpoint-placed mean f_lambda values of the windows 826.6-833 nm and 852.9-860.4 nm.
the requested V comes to -0.20 nm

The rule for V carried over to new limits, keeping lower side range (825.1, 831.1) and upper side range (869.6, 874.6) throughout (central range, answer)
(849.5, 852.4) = 0.37 nm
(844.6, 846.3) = 0.15 nm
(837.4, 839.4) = 0.01 nm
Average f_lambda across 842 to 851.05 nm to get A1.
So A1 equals 33.2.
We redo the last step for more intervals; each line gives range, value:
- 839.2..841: 34.4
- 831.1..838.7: 32.6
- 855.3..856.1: 28.3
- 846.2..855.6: 33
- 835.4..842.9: 33.9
